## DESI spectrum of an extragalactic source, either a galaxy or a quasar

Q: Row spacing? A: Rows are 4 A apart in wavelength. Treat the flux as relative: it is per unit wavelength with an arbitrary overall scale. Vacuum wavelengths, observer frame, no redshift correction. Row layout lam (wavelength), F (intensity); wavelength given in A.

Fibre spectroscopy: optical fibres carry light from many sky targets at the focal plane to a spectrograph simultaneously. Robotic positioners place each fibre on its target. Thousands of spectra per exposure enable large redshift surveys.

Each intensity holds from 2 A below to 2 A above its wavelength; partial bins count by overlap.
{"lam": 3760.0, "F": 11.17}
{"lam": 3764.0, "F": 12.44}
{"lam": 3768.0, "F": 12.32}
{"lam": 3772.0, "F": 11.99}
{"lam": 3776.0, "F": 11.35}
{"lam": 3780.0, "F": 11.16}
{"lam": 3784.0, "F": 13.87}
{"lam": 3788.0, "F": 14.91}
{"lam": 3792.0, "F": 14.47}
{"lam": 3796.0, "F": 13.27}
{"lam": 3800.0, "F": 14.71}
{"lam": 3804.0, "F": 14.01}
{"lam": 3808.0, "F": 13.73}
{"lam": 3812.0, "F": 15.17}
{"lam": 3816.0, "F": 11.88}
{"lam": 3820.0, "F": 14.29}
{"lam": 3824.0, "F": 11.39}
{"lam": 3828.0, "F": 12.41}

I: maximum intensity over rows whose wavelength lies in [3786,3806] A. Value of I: 14.91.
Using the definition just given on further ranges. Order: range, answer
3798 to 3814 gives 15.17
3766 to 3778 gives 12.32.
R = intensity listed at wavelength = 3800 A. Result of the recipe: 14.71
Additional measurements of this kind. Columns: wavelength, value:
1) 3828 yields 12.41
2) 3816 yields 11.88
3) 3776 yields 11.35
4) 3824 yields 11.39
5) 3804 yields 14.01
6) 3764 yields 12.44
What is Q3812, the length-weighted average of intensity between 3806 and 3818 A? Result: 13.6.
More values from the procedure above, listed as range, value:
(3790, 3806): 14.1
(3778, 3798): 13.5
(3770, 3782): 11.5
